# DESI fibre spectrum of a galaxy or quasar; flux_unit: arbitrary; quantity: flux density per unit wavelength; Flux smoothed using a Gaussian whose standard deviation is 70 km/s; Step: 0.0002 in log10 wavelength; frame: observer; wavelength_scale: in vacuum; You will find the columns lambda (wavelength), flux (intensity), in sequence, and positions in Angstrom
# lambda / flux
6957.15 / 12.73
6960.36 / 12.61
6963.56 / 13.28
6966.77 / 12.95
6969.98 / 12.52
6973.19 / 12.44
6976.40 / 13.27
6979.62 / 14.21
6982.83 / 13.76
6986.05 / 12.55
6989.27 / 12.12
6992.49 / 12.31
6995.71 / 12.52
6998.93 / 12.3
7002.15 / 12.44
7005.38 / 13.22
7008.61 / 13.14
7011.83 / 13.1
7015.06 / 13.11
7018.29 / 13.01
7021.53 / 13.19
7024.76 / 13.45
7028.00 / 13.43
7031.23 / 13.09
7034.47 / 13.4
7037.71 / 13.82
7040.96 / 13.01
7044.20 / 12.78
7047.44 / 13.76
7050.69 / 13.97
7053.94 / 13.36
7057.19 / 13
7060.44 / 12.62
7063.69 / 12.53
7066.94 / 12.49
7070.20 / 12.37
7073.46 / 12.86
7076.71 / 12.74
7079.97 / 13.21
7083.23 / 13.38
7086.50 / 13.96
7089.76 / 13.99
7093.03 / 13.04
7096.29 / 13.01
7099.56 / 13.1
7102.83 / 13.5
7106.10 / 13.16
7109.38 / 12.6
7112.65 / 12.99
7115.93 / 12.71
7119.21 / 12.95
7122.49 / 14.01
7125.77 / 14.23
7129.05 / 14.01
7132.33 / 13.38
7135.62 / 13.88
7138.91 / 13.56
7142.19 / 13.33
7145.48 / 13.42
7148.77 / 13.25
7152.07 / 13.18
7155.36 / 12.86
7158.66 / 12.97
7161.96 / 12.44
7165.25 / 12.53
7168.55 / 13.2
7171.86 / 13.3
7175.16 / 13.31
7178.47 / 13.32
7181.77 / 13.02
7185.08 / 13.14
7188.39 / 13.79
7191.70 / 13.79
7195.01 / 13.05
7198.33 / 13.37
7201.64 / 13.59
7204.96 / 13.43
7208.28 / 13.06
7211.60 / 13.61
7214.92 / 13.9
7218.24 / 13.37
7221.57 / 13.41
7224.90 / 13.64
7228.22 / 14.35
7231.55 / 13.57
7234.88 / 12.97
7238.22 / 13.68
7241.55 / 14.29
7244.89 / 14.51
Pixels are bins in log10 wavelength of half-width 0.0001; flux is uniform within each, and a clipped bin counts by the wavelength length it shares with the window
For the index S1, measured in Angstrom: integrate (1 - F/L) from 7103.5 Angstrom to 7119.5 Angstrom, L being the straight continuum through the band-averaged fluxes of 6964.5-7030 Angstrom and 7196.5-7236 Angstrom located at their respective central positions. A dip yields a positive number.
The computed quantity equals 0.4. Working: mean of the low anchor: 13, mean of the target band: 12.9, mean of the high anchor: 13.5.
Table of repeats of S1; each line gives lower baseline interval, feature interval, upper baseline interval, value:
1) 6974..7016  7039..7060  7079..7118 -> -0.3 Angstrom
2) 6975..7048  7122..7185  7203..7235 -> 0.5 Angstrom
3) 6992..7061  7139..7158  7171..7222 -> 0.1 Angstrom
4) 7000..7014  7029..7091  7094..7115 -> -0.8 Angstrom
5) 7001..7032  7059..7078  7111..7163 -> 0.9 Angstrom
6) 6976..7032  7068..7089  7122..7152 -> 0.4 Angstrom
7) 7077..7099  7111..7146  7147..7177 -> -0.9 Angstrom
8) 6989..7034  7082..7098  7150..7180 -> -0.6 Angstrom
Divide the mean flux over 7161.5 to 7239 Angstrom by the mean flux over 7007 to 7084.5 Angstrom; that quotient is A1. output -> 1.02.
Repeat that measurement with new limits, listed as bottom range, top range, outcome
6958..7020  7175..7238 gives 1.05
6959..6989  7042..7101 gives 1.01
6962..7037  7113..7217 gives 1.03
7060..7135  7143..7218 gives 1.01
